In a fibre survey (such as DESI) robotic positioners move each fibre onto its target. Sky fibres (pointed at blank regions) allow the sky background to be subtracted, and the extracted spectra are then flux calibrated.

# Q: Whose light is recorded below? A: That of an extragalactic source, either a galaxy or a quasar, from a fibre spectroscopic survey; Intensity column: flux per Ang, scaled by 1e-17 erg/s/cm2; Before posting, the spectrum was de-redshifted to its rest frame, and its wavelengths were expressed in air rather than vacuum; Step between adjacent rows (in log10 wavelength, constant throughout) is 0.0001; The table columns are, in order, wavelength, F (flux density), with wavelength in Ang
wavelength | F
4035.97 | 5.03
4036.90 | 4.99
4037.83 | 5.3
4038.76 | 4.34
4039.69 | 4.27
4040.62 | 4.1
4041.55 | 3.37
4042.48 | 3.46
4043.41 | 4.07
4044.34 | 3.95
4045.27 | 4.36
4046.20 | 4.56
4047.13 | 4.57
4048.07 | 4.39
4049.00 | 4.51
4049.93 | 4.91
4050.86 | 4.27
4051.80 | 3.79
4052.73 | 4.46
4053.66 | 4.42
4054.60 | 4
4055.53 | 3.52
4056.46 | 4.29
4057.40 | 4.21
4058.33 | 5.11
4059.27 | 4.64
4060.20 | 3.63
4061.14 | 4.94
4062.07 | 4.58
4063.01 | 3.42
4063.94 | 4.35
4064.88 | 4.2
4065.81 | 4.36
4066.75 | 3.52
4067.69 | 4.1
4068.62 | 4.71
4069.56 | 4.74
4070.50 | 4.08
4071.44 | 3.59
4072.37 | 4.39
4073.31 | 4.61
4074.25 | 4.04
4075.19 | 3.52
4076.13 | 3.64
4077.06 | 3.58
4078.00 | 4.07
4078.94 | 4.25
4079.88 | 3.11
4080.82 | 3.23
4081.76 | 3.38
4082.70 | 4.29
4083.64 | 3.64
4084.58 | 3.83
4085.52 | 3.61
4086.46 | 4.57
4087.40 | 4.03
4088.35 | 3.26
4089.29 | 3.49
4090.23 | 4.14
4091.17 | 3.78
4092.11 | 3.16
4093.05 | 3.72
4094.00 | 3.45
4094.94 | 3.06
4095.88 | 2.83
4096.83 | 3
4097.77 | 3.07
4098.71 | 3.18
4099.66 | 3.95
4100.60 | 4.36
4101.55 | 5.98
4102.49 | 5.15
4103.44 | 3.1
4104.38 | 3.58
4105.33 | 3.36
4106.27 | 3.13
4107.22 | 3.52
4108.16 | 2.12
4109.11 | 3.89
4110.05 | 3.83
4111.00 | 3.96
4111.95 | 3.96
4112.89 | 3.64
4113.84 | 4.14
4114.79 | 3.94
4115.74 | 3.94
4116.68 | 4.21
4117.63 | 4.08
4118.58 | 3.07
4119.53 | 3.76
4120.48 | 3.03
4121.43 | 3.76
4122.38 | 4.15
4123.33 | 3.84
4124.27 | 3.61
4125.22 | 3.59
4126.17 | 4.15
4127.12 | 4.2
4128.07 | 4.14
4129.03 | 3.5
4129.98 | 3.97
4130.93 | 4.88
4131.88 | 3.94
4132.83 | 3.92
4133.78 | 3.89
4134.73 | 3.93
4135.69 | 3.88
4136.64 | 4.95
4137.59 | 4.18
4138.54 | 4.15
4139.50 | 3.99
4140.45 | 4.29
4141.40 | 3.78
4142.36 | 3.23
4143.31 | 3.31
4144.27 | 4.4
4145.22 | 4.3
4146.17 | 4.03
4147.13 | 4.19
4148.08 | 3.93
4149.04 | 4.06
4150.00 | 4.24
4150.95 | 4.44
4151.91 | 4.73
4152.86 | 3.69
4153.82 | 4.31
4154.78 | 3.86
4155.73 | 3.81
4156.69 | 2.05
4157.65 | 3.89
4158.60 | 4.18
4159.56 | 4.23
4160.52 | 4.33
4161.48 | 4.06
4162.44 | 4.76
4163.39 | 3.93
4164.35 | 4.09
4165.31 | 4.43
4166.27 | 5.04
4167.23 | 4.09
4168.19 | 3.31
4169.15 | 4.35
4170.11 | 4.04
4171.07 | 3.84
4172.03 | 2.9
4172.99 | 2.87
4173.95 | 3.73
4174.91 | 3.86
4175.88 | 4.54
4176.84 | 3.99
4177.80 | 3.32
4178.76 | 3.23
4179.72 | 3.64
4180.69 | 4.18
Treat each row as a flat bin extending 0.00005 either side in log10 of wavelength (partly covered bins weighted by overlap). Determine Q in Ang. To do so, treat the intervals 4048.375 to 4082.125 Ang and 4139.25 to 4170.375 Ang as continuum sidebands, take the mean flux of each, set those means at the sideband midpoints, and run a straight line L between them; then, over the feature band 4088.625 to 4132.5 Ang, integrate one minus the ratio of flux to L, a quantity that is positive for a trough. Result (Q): 3.6 Ang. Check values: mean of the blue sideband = 4.12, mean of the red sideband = 4.04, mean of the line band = 3.75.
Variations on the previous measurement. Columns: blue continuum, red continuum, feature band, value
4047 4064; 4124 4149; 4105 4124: 2.0 Ang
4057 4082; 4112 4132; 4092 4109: 1.8 Ang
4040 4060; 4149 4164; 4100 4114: 1.0 Ang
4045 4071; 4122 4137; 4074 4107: 3.8 Ang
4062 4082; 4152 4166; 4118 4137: 0.4 Ang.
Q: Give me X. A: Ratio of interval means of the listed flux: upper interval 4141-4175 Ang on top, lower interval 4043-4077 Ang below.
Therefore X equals 0.94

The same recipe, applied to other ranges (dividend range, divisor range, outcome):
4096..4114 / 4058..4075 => 0.87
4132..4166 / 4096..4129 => 1.08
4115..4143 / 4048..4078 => 0.94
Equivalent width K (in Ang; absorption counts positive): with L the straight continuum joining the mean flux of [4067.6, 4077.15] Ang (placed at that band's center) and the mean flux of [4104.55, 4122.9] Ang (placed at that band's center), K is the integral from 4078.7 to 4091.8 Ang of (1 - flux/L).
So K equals 0.8 Ang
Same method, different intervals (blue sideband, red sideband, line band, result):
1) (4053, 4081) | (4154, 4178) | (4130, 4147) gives -0.41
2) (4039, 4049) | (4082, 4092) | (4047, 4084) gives -1.29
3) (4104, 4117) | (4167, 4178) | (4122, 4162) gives -3.33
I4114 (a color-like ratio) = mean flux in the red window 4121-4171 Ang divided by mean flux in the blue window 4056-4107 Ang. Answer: 1.0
